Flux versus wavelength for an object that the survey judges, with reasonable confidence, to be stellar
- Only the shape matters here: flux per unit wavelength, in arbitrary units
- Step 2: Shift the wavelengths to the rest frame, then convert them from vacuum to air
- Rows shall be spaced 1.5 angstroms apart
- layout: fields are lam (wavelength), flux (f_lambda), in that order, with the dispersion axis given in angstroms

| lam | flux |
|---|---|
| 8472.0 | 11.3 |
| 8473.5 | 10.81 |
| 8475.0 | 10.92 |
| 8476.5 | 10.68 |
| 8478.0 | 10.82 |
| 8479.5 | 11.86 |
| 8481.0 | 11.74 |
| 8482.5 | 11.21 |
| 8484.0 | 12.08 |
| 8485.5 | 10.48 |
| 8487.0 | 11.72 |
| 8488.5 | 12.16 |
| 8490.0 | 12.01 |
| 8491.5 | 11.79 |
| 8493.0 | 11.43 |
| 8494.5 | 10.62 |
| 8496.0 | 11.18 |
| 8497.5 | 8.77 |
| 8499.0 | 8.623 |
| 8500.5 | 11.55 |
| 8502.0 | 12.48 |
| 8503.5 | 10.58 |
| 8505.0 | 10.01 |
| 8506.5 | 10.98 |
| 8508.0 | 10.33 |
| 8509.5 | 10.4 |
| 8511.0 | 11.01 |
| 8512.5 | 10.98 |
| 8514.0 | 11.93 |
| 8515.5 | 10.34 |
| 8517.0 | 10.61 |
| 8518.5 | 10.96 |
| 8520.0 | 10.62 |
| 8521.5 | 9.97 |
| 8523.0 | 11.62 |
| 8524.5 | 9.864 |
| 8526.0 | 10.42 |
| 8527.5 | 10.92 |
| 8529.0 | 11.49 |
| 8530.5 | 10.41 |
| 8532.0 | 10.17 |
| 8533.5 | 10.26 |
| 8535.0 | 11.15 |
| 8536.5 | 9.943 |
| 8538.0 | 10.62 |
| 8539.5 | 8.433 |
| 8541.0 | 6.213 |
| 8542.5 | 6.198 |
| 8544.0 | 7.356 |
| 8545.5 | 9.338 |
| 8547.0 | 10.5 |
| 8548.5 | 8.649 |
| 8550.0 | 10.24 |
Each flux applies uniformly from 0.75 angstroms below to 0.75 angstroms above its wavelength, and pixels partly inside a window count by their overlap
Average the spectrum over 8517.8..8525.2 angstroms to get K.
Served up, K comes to 10.6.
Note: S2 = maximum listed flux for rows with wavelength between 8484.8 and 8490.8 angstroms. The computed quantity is 12.16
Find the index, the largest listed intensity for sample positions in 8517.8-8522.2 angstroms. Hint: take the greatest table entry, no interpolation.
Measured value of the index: 10.96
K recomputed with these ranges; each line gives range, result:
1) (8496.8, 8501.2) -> 9.64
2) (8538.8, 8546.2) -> 7.49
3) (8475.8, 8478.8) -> 10.8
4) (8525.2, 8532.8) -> 10.7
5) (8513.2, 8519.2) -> 11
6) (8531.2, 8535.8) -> 10.5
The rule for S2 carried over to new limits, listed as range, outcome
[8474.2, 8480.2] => 11.86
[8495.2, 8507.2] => 12.48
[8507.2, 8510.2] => 10.4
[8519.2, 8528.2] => 11.62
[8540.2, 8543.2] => 6.213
